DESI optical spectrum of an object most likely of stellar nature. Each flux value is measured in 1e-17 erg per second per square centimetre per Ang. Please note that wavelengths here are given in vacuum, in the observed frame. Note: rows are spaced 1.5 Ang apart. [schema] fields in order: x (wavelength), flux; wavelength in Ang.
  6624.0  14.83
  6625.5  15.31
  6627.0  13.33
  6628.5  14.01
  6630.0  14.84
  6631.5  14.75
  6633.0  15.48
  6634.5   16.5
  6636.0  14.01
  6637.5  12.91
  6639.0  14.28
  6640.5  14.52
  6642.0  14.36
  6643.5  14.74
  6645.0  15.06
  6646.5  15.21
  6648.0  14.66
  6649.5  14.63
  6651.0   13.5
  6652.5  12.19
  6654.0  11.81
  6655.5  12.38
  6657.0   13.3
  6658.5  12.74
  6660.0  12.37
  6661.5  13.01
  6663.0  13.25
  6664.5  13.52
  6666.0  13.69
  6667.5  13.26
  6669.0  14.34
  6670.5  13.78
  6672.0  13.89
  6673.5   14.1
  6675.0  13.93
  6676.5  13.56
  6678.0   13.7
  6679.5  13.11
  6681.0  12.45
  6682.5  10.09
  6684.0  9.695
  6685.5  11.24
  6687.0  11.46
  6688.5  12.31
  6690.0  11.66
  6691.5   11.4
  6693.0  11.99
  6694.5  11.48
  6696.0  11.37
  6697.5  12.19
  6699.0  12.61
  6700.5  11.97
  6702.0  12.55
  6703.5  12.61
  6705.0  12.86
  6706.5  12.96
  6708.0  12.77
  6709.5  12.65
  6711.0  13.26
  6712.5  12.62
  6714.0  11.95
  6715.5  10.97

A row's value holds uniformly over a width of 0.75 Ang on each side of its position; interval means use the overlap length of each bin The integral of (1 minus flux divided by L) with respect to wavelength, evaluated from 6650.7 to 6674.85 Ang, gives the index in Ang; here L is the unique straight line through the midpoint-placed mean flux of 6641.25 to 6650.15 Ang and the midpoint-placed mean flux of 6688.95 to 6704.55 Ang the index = 1.08 Ang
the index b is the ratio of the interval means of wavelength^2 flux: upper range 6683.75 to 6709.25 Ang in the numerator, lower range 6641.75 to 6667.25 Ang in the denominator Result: 0.90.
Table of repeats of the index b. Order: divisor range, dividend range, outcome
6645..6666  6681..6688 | 0.82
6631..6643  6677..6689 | 0.82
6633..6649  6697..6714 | 0.88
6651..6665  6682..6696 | 0.89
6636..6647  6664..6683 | 0.94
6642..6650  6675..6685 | 0.83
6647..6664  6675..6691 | 0.92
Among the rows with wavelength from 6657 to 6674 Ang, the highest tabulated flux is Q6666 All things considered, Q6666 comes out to 14.34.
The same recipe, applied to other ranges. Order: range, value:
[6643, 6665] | 15.21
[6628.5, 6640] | 16.5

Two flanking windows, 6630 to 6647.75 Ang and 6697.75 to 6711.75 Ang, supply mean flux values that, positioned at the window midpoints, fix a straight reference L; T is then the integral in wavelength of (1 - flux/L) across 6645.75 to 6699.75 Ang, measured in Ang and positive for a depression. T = 3.6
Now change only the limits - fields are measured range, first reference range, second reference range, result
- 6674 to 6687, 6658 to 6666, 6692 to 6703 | 0.3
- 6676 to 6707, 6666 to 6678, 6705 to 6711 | 2.9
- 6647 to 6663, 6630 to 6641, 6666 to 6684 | 0.9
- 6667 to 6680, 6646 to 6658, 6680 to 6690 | -1.9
